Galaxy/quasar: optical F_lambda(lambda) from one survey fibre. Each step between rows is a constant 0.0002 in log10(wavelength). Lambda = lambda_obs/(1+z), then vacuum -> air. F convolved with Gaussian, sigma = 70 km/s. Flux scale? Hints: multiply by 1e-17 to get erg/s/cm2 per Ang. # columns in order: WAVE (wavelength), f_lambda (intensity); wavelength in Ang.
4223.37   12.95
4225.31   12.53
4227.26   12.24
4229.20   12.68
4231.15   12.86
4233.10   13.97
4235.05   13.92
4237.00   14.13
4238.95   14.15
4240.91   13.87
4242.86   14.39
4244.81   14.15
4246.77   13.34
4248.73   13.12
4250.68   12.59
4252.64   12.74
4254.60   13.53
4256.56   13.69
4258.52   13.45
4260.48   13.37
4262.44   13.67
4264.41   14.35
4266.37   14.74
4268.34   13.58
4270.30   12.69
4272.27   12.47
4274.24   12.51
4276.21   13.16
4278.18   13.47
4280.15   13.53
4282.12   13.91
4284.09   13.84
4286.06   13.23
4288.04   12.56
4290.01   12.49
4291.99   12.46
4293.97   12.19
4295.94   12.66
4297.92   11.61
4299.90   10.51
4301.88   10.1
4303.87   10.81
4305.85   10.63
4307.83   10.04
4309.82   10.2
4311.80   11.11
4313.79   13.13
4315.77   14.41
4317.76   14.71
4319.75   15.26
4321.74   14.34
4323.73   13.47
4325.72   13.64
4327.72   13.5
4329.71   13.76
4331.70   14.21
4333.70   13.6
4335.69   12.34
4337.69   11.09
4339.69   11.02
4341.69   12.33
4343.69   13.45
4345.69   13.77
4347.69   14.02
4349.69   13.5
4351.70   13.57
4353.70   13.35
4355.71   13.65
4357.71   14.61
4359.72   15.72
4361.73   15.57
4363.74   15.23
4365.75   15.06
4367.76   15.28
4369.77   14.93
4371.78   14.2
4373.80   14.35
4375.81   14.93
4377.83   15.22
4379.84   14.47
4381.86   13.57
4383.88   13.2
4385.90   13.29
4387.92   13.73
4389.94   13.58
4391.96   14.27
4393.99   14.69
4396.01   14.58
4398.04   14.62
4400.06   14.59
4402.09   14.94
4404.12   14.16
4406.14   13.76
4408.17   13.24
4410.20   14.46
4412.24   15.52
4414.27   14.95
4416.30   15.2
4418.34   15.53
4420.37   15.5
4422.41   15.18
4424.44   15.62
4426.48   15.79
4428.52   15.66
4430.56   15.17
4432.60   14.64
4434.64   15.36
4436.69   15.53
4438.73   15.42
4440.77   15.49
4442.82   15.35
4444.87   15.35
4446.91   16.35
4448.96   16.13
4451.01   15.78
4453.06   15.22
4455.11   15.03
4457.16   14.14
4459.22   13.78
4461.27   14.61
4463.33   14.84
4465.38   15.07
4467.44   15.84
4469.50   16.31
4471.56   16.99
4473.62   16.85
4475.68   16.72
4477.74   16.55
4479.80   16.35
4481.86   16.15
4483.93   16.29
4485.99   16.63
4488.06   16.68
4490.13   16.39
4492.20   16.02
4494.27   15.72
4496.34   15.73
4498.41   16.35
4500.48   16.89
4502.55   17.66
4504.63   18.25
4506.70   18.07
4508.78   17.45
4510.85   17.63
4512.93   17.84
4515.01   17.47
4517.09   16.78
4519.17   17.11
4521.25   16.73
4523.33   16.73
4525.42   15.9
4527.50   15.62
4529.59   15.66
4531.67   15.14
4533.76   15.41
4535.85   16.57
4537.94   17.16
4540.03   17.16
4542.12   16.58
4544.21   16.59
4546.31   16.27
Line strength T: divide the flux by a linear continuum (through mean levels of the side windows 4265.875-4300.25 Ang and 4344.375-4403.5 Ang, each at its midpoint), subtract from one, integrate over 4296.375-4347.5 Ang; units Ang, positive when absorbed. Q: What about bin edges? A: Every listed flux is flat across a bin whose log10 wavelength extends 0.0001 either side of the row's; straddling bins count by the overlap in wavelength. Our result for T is 3.7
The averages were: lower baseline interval 12.9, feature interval 12.5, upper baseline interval 14.4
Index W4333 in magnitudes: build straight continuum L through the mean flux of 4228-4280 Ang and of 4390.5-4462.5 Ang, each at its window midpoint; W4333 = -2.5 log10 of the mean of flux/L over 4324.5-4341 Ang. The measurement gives 0.10 mag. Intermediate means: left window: 13.5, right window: 15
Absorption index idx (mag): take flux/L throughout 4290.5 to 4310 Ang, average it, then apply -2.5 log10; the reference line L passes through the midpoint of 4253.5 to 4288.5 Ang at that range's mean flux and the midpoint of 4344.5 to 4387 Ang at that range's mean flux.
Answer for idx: 0.22 mag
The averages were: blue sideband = 13.4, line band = 11.2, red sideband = 14.4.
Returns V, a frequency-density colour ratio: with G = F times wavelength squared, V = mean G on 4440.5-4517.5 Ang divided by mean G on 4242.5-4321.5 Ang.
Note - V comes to 1.4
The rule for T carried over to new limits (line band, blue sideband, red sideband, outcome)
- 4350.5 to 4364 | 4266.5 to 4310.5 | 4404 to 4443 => -0.8 Ang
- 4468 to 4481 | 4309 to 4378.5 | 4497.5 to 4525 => -0.1 Ang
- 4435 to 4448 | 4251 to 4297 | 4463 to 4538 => 0.1 Ang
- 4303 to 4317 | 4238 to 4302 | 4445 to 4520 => 2.2 Ang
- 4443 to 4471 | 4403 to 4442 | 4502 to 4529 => 0.9 Ang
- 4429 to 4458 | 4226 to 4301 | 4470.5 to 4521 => 1.2 Ang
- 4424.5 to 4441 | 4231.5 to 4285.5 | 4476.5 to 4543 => 0.3 Ang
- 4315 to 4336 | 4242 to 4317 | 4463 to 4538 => -0.7 Ang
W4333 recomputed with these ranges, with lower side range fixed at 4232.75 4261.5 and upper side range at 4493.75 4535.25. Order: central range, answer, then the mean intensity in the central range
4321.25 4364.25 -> 0.09 mag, 13.6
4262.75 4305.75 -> 0.11 mag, 12.7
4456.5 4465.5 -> 0.12 mag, 14.4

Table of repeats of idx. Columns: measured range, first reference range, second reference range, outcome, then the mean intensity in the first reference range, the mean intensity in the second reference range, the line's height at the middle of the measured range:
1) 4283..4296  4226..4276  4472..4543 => 0.09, 13.4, 16.7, 13.9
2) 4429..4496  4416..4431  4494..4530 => 0.03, 15.5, 16.9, 16.1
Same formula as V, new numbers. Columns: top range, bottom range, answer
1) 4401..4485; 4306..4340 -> 1.26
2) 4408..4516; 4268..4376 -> 1.29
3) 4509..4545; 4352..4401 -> 1.23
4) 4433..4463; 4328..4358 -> 1.21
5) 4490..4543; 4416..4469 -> 1.13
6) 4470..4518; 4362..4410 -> 1.23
